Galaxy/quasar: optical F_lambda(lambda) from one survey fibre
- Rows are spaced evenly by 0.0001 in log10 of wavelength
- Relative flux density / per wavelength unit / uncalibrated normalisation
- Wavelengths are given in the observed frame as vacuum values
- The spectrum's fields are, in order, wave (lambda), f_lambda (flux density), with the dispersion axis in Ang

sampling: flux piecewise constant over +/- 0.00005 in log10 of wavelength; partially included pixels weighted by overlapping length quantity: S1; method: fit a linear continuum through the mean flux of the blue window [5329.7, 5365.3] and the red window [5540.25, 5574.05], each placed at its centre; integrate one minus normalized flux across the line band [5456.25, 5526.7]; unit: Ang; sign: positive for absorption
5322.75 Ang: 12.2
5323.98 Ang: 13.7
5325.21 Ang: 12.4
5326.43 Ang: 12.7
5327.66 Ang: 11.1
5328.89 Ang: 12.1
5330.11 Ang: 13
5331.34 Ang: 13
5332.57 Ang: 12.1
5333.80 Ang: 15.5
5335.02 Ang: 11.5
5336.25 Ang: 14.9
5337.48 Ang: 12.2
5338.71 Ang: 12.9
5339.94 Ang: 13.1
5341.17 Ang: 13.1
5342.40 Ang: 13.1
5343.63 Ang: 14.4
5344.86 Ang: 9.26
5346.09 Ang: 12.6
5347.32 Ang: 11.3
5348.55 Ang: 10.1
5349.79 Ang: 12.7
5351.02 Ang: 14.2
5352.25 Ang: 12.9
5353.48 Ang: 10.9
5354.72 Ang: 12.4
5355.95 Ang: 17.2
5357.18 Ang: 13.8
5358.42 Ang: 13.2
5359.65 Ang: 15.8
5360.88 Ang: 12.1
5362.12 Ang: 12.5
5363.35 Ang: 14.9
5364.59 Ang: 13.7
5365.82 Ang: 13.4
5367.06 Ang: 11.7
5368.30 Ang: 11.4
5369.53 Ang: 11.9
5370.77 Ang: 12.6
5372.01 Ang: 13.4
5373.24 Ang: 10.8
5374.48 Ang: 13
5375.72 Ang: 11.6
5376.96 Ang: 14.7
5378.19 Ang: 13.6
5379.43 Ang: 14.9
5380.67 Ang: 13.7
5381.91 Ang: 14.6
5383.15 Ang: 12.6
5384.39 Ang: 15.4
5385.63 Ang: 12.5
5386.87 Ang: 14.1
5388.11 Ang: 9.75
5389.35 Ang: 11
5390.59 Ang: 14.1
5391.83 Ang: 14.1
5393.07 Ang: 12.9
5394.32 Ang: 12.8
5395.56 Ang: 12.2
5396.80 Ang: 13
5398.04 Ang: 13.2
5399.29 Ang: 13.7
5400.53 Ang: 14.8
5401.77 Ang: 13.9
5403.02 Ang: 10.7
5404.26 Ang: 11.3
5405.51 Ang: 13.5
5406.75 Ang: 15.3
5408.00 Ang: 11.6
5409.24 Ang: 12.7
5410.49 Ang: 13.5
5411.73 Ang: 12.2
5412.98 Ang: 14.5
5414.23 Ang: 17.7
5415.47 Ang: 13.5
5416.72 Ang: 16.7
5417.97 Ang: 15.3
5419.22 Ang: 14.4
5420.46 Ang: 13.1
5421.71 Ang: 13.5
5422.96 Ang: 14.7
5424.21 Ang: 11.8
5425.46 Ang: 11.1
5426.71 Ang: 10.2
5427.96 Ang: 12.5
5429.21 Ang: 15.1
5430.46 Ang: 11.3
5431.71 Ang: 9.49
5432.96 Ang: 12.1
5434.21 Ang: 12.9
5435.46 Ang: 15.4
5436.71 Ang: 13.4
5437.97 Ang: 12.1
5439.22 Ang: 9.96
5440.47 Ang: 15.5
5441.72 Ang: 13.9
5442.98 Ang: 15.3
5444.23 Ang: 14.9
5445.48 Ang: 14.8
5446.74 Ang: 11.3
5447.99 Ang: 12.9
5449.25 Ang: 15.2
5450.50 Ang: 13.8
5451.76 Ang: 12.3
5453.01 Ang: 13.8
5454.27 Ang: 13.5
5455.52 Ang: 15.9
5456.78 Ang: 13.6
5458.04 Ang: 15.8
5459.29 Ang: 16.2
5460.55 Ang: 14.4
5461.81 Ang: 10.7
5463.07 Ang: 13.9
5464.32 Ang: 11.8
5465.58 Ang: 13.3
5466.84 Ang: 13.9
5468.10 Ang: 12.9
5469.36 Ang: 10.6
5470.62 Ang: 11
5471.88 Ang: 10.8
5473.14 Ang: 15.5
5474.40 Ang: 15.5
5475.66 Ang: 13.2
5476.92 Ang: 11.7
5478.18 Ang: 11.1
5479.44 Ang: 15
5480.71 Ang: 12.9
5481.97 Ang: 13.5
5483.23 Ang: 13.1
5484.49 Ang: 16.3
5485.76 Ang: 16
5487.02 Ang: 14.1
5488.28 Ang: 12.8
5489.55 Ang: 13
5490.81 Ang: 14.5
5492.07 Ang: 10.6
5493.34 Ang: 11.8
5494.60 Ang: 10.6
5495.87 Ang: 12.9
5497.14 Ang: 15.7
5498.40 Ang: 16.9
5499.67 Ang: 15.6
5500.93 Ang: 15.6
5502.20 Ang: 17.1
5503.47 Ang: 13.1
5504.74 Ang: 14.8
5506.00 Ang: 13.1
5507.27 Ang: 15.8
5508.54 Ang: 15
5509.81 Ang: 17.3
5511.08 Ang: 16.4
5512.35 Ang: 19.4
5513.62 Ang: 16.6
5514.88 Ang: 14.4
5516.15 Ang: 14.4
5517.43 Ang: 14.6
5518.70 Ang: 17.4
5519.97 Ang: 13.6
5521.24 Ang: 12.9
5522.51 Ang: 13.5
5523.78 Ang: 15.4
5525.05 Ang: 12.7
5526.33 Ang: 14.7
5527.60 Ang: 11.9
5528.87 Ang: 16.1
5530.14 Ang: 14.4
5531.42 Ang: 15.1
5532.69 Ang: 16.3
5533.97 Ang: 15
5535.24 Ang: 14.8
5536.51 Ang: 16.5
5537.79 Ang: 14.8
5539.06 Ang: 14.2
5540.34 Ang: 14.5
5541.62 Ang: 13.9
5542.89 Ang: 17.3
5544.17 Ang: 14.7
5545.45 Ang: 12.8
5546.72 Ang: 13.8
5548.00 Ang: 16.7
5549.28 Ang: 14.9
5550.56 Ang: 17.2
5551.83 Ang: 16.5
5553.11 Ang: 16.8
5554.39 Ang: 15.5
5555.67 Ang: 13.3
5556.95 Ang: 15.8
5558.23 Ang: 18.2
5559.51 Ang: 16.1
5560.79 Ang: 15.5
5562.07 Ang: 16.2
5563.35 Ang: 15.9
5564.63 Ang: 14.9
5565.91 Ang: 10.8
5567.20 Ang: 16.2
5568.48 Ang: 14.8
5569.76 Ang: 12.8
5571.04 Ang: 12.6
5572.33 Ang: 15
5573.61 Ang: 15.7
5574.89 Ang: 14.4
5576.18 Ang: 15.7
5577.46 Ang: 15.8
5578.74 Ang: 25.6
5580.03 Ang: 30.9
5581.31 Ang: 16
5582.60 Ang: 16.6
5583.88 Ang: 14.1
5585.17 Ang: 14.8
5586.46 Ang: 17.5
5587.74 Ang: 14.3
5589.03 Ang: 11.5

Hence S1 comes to 1.9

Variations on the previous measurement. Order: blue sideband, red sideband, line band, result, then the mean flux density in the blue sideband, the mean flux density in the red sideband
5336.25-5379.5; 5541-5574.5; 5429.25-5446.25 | 0.7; 12.9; 15.1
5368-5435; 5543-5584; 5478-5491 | 0.6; 13.1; 16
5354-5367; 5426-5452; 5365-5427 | 1.2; 13.8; 13.1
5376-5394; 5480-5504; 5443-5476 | 0.6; 13.4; 14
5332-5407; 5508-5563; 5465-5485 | 1.8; 13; 15.3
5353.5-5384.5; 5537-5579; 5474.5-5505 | 1.6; 13.3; 15.3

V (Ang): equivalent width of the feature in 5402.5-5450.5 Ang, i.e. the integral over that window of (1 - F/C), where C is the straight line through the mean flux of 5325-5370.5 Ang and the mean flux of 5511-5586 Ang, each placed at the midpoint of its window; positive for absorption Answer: 2.0 Ang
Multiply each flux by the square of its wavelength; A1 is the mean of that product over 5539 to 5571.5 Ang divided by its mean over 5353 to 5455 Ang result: 1.2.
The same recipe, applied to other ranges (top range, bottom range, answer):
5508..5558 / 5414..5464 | 1.16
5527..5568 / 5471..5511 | 1.11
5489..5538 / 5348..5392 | 1.19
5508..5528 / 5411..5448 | 1.16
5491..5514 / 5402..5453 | 1.15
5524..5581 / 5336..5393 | 1.29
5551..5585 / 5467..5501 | 1.24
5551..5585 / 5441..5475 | 1.24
